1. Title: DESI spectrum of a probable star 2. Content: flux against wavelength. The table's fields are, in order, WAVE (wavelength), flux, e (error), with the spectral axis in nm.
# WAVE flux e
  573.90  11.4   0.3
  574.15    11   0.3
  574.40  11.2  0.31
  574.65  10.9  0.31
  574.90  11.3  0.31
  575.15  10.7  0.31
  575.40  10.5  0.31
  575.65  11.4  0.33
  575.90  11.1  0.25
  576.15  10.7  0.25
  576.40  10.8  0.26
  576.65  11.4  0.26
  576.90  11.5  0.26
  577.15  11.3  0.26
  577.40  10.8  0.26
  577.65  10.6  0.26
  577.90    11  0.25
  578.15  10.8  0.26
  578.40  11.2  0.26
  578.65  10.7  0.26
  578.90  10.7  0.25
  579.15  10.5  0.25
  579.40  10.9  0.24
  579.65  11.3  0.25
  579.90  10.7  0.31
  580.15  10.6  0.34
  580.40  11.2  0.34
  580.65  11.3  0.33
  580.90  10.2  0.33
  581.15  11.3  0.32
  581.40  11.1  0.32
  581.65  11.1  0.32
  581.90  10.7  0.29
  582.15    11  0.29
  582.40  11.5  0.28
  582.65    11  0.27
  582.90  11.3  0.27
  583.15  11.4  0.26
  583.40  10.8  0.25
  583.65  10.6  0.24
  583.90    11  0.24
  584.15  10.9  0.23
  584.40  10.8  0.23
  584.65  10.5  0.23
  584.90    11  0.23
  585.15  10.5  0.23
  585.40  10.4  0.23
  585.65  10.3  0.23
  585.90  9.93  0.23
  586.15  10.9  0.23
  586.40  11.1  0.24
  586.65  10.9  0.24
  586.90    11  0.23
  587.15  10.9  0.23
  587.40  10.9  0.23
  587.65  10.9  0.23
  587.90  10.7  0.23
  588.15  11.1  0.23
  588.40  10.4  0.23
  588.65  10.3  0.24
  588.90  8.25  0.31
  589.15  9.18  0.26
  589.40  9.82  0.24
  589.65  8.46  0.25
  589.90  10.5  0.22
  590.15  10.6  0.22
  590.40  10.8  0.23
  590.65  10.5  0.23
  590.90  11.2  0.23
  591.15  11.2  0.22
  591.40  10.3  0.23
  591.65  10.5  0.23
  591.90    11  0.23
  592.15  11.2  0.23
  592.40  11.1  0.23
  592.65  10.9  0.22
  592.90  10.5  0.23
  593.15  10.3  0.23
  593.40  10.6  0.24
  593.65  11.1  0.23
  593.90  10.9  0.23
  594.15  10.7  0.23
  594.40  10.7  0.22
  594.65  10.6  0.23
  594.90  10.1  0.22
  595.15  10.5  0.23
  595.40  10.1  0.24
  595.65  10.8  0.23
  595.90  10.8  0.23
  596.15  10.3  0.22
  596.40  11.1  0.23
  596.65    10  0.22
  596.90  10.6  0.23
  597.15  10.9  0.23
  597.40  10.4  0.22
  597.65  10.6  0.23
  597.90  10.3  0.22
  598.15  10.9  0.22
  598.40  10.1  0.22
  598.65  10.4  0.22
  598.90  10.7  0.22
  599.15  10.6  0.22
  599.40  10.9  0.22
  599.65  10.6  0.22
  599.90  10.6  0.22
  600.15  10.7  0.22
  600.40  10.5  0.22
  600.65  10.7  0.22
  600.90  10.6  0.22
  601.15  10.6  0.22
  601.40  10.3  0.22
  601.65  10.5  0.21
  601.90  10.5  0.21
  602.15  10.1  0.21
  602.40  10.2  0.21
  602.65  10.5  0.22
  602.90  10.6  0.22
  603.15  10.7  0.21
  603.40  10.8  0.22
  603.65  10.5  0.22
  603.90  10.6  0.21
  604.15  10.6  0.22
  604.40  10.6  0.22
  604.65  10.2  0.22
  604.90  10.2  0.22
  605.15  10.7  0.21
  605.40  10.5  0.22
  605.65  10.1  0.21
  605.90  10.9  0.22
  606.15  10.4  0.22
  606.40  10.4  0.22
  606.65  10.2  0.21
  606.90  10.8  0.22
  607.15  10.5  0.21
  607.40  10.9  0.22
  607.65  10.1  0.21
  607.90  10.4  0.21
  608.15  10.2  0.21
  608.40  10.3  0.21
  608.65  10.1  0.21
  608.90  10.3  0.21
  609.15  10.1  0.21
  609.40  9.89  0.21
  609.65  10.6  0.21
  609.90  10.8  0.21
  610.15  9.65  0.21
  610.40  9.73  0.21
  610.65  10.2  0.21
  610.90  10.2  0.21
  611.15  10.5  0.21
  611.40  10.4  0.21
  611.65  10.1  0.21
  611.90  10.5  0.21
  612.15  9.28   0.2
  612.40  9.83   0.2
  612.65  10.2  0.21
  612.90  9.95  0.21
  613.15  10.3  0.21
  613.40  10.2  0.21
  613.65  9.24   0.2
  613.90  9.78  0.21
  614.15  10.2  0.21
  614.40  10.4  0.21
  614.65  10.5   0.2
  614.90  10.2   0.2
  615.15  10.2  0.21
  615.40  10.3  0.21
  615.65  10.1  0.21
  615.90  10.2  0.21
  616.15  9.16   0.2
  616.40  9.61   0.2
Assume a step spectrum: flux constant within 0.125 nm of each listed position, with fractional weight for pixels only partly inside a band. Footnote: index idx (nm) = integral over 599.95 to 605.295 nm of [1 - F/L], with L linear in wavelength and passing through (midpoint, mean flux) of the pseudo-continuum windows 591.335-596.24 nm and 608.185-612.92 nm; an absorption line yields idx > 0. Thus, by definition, -0.06 nm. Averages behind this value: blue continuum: 10.7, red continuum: 10.1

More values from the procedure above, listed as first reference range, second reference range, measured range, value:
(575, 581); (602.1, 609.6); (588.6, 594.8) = 0.13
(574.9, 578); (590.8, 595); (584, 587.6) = 0.05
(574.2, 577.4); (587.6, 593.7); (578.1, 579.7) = 0.01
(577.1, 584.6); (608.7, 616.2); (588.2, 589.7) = 0.17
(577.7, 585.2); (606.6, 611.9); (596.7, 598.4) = 0.00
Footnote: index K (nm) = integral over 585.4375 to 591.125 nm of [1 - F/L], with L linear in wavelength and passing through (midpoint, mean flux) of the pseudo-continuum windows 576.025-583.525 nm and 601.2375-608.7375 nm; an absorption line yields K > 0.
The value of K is 0.21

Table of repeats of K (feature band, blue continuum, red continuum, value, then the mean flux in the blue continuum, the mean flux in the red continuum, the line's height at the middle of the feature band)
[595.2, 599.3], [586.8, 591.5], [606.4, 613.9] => -0.10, 10.4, 10.2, 10.3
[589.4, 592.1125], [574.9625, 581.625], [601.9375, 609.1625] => 0.05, 10.9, 10.4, 10.7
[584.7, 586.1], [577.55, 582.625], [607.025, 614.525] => 0.04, 10.9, 10.2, 10.8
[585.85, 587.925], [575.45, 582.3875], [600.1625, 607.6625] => 0.00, 11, 10.5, 10.8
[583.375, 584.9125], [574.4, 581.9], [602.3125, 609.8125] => 0.01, 11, 10.4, 10.8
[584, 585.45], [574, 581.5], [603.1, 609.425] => 0.02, 11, 10.4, 10.8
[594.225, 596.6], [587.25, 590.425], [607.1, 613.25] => -0.09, 10.1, 10.2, 10.2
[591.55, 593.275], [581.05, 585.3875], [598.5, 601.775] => -0.01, 11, 10.6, 10.8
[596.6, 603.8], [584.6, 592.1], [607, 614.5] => -0.16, 10.5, 10.2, 10.3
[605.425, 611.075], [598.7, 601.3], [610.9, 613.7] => -0.03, 10.6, 10.1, 10.3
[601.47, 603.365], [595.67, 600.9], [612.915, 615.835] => 0.00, 10.6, 10.1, 10.5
